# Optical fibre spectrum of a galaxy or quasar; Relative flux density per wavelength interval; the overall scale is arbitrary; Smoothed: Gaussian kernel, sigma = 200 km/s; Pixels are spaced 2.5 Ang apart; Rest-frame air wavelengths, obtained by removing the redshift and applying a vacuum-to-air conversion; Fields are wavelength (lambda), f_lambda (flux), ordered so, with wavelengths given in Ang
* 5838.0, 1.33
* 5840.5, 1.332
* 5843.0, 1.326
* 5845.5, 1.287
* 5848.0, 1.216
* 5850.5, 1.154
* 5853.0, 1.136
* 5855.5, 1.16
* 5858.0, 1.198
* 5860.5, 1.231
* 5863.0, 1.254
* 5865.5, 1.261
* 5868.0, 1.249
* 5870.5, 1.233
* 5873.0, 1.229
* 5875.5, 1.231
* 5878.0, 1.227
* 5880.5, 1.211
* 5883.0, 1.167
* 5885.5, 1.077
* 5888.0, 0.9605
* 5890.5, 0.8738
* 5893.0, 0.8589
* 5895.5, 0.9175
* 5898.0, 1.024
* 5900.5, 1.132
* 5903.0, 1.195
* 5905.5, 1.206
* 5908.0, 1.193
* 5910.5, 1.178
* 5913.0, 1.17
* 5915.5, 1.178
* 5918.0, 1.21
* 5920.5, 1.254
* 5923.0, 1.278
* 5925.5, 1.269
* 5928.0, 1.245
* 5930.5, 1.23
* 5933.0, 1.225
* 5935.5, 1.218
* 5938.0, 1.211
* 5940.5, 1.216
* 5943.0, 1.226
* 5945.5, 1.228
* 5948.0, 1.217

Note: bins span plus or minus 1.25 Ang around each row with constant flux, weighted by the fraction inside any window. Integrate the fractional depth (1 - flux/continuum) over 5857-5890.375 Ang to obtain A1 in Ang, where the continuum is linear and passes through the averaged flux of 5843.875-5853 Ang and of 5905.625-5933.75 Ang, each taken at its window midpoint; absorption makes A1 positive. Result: 0.9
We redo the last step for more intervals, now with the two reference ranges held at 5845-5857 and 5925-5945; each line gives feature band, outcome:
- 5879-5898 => 3.0 Ang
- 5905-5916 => 0.3 Ang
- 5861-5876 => -0.6 Ang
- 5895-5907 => 1.0 Ang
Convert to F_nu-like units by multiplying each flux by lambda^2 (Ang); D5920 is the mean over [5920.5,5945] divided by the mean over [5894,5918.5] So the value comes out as 1.10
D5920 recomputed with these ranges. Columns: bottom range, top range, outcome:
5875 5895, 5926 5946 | 1.17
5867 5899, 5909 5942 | 1.13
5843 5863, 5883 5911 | 0.89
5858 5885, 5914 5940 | 1.02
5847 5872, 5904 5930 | 1.03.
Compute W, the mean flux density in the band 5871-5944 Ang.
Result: 1.16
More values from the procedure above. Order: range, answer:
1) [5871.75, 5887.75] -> 1.18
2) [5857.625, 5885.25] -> 1.22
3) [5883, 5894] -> 0.97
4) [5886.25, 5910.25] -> 1.05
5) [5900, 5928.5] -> 1.21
